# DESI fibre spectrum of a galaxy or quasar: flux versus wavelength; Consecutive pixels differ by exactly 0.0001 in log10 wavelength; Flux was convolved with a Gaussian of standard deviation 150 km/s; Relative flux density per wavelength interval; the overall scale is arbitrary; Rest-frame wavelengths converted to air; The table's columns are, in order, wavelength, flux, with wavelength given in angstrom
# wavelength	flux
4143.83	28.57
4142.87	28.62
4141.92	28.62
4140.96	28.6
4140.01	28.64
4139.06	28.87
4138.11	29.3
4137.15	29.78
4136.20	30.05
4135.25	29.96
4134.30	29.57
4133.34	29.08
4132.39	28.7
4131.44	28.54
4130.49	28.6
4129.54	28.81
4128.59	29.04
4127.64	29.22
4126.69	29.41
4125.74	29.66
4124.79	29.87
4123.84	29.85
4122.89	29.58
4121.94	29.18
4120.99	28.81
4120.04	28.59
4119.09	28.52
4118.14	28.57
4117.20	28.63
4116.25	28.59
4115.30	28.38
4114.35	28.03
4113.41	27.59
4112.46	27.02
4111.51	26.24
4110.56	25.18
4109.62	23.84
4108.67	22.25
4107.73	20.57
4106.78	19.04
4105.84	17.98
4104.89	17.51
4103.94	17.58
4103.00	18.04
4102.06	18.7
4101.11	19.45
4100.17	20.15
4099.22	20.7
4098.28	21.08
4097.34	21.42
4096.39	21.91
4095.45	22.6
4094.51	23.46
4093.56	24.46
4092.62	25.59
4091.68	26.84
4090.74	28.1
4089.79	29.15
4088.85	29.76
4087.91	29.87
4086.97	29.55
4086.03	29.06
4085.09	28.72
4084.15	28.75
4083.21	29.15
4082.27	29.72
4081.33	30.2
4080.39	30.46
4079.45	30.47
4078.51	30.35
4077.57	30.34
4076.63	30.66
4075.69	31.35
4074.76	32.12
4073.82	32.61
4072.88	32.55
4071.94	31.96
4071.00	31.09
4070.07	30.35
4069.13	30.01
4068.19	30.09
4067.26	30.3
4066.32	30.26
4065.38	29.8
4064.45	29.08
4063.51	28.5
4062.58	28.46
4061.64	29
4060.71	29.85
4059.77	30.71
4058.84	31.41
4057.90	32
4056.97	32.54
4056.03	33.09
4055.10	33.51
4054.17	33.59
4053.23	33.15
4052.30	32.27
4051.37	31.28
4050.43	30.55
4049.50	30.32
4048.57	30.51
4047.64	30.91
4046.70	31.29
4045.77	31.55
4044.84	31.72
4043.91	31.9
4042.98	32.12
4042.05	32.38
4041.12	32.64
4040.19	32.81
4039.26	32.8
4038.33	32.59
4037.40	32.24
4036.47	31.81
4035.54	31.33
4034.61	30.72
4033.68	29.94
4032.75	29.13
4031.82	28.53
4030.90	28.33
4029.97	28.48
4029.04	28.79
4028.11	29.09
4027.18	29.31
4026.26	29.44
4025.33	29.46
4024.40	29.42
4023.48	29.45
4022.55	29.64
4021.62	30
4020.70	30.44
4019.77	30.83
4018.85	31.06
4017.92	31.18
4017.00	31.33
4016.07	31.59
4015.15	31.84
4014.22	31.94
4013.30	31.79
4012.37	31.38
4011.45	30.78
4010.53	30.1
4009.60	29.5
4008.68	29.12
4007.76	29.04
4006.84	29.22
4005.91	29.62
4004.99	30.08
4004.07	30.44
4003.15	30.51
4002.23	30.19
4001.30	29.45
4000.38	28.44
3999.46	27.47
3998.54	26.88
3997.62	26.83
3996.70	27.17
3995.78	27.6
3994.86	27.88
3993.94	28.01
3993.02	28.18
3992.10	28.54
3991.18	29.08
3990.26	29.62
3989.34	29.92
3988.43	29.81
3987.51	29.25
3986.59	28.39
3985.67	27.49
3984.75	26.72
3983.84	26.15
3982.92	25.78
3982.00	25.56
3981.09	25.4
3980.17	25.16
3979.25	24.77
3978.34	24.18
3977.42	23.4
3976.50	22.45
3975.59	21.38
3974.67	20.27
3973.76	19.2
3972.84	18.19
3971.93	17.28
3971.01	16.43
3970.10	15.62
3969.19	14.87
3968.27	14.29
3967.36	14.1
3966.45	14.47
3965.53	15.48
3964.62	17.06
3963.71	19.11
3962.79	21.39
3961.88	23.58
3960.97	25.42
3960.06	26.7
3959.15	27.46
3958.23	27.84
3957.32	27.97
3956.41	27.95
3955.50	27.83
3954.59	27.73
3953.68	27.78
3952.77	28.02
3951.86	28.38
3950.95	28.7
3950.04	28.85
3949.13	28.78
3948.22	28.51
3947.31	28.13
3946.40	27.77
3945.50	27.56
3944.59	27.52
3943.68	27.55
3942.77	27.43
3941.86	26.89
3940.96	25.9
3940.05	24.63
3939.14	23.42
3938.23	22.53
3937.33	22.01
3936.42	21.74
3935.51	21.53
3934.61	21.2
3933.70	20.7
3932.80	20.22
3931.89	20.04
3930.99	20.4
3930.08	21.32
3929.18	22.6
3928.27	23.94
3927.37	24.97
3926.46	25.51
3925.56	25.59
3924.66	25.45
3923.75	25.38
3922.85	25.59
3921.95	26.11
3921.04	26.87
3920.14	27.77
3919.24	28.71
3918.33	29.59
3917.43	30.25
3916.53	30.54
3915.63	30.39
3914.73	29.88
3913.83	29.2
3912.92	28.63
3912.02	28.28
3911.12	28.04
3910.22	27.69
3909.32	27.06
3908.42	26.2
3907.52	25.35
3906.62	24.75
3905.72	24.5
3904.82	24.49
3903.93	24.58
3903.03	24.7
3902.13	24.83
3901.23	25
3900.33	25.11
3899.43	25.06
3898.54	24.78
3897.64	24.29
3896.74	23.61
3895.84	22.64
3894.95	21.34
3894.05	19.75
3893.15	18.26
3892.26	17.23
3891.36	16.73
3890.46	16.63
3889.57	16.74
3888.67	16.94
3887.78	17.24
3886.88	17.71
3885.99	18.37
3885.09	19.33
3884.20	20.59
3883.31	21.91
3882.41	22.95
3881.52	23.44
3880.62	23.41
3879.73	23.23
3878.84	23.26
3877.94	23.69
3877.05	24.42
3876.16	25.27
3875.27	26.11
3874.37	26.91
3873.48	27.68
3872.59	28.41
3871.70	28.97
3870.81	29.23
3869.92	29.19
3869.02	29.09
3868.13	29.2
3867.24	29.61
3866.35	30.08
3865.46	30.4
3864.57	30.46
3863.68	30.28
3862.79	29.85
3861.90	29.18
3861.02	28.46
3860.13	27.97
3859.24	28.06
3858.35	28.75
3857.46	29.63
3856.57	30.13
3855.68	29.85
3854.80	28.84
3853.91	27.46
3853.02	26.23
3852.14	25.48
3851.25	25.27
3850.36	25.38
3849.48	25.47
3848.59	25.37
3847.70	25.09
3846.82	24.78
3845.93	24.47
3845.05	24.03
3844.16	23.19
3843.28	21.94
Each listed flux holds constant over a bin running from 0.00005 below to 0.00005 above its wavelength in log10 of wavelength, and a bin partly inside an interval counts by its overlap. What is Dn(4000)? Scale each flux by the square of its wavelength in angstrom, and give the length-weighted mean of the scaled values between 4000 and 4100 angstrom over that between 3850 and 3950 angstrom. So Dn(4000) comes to 1.3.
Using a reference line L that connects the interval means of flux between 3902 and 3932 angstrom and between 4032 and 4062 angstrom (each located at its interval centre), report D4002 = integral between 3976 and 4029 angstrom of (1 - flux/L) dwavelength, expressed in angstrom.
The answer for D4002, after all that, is 1.9 angstrom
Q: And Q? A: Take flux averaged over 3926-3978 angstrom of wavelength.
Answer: 23.2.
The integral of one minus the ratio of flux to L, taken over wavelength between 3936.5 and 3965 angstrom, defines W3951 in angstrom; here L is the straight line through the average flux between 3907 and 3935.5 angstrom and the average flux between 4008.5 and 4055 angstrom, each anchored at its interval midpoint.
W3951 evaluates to 1.1 angstrom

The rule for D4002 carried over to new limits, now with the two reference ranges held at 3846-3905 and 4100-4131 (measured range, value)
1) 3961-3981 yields 4.6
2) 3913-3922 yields -1.4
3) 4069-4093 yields -4.2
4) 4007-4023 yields -3.4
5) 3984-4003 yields -2.3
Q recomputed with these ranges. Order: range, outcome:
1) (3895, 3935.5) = 25.4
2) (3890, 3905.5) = 22.3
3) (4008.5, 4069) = 30.8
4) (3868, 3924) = 24.6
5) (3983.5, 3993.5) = 28.5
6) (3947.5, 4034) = 26.7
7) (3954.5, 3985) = 22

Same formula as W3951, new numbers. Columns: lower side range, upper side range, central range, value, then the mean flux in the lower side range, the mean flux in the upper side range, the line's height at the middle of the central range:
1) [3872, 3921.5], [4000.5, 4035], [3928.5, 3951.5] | 1.46 angstrom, 24.2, 30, 26.3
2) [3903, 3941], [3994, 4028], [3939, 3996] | 5.71 angstrom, 25.3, 29.7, 27.6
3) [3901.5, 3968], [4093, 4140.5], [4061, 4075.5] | -2.68 angstrom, 25.3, 25.8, 25.7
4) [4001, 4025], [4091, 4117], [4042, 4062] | -3.29 angstrom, 30.4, 22.9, 27.2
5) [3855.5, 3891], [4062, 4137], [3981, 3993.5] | -0.71 angstrom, 25.5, 27.3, 26.4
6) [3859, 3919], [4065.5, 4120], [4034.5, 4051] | -3.40 angstrom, 25.2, 26.6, 26.3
